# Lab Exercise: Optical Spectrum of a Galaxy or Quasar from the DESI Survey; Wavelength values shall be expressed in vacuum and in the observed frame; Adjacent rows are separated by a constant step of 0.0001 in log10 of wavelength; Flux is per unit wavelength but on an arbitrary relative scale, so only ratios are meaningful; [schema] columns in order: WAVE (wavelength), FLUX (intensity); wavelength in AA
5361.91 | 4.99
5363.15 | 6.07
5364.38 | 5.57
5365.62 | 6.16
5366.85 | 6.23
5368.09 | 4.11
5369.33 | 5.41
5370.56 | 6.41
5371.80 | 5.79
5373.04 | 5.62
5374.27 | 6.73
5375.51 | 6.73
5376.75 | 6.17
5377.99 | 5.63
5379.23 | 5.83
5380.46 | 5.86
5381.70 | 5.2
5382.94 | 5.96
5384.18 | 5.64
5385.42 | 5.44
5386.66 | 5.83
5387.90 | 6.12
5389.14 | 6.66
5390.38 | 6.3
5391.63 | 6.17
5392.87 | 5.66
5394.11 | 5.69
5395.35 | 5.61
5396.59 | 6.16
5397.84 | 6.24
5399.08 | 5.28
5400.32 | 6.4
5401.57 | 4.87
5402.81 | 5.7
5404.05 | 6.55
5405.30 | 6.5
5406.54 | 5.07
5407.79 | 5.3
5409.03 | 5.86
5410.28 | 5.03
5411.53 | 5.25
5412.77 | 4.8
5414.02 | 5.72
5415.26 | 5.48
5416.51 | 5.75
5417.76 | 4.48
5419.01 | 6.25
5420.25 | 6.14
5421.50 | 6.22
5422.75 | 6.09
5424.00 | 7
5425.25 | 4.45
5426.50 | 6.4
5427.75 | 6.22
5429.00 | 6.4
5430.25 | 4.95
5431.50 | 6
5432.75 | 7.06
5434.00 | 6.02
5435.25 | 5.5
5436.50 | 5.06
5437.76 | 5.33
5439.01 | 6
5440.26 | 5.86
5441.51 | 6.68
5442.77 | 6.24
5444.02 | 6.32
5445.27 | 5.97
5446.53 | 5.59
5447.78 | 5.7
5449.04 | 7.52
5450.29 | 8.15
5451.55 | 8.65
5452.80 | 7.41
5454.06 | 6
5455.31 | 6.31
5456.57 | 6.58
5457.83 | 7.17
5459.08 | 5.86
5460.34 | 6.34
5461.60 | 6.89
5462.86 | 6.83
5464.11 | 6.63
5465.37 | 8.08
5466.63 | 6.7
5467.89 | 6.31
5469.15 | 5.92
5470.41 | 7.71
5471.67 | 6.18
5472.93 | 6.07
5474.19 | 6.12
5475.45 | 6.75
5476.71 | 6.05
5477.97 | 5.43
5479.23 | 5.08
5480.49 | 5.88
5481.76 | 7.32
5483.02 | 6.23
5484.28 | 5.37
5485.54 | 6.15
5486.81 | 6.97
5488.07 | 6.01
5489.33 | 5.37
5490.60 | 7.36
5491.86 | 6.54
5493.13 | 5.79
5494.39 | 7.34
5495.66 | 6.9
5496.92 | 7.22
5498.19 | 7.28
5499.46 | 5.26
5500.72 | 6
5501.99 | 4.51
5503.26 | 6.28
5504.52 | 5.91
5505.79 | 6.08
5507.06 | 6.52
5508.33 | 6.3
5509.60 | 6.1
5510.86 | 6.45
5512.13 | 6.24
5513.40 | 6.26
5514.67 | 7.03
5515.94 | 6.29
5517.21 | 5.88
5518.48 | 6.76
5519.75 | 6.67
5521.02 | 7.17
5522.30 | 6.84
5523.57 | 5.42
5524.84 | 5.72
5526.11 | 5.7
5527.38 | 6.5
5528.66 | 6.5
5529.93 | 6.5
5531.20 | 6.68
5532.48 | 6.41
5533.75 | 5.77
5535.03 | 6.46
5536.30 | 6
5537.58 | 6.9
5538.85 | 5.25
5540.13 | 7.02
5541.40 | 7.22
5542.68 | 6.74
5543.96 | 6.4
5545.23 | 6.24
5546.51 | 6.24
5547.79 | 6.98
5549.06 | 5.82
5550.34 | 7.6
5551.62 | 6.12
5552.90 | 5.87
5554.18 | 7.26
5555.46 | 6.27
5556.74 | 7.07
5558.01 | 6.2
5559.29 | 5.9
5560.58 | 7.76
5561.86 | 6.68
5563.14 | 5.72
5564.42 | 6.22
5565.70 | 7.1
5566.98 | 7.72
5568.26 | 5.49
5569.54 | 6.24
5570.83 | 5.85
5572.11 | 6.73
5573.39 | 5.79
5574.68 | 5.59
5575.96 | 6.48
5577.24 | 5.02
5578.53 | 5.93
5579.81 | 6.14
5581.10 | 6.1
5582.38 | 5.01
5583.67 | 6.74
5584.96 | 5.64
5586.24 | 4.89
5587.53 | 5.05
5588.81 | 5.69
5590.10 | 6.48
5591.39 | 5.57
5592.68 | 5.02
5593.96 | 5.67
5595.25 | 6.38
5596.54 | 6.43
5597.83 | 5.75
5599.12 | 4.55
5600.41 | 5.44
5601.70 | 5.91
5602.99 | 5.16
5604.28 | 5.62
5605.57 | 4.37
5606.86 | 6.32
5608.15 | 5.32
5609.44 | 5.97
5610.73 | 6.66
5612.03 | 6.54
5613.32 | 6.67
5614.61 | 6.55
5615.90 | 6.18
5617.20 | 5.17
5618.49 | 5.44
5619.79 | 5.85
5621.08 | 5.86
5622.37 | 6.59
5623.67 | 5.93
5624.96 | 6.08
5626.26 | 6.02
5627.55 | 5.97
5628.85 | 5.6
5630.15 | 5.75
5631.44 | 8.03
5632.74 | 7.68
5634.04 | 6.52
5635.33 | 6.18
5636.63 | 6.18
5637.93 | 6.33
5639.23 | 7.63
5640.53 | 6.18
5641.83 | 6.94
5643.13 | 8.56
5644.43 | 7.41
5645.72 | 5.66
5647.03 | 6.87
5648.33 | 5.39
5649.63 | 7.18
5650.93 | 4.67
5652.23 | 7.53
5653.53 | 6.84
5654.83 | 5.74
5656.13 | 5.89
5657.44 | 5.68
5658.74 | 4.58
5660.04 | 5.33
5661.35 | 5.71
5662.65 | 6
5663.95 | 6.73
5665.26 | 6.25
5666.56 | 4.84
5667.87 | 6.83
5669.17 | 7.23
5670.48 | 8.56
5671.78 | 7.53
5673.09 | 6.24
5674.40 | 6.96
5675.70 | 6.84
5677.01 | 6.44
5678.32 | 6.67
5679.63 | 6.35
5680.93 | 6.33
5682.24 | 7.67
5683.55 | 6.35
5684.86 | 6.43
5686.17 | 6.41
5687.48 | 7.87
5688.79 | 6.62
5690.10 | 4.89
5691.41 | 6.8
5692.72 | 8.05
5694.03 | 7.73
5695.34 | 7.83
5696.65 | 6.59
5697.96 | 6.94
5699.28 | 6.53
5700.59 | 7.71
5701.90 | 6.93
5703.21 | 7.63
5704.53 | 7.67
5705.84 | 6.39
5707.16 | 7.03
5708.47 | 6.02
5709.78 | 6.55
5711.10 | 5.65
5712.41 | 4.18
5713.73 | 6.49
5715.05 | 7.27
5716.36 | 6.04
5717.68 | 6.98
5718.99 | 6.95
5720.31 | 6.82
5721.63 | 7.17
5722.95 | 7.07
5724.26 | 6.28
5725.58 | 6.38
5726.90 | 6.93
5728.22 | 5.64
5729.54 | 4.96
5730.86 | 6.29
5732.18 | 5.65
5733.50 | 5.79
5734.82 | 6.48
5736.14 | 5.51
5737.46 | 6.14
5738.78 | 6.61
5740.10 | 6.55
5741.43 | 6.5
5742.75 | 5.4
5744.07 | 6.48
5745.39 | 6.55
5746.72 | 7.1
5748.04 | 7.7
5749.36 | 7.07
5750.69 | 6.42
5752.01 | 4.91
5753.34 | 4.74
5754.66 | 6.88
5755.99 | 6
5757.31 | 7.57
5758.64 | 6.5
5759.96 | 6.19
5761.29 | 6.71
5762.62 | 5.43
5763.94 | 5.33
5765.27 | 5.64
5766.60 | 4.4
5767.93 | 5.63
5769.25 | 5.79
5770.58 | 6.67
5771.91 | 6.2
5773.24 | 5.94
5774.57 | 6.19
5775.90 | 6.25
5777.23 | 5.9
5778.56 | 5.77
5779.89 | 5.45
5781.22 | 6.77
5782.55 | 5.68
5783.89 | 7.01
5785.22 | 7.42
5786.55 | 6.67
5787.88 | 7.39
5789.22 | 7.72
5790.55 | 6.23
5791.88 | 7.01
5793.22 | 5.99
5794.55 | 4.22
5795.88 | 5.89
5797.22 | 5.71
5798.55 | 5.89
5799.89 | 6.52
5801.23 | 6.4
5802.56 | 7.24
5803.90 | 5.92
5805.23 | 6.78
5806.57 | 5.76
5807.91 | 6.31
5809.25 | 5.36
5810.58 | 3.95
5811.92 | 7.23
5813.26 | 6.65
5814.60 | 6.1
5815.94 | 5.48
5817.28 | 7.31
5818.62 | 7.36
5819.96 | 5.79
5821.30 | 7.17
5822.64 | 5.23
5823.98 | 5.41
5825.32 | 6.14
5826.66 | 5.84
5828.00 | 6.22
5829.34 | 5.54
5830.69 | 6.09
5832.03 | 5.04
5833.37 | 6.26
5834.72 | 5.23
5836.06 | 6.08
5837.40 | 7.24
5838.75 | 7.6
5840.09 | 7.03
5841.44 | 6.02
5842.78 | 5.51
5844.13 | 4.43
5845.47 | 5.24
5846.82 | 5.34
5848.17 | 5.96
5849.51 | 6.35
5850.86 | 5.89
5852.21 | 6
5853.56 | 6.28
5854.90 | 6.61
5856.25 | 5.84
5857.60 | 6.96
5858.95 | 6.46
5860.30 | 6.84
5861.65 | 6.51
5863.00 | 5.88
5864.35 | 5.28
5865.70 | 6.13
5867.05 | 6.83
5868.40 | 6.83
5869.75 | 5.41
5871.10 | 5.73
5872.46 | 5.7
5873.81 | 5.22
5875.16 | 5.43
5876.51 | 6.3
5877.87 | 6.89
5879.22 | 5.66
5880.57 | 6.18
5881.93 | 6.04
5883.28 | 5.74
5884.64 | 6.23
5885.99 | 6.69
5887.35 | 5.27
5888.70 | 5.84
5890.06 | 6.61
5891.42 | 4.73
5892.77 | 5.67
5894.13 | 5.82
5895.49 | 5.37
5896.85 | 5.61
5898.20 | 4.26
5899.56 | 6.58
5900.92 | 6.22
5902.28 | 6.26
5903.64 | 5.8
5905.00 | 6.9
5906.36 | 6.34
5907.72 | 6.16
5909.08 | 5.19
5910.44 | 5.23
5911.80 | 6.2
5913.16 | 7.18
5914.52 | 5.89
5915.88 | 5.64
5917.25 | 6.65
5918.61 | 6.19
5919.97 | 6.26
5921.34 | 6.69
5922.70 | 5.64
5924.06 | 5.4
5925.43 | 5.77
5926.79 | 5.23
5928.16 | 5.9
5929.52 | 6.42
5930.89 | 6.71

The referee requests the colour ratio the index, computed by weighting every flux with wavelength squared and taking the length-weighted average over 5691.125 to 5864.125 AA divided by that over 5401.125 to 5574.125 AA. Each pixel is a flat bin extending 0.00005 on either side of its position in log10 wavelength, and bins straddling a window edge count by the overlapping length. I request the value 1.11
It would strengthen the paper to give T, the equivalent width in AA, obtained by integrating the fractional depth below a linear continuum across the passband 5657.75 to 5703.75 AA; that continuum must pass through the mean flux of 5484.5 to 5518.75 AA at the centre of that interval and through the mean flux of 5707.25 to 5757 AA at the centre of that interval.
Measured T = -2.9 AA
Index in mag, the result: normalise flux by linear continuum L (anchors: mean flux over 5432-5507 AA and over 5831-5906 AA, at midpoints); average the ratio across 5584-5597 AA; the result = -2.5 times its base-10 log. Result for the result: 0.10 mag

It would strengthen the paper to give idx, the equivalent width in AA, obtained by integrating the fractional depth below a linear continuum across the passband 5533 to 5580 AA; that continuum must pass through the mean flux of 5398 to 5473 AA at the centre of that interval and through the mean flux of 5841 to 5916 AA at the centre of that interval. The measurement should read -2.2 AA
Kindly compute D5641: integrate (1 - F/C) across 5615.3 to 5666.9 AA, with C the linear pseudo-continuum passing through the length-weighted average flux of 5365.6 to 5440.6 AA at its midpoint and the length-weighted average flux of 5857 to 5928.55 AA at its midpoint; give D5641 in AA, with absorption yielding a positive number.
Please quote -2.96 AA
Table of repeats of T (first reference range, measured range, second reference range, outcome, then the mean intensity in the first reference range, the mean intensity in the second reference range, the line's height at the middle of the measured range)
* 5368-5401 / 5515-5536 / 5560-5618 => -1.4 AA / 5.9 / 5.94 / 5.93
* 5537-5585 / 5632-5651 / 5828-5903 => -1.3 AA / 6.35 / 5.98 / 6.25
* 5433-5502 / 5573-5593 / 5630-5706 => 2.6 AA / 6.39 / 6.68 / 6.56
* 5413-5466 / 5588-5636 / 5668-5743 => 3.9 AA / 6.26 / 6.63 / 6.5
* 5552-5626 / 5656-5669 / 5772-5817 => 0.5 AA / 5.99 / 6.21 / 6.07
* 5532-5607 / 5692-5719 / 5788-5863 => -3.1 AA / 6.1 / 6.14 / 6.12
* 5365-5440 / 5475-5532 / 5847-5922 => -4.1 AA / 5.81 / 6.04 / 5.86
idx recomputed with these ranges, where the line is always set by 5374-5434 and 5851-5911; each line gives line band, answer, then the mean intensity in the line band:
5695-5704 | -1.8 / 7.15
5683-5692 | -0.8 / 6.48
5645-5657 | -0.6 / 6.2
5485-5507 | -1.6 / 6.3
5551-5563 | -1.3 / 6.53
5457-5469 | -1.8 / 6.72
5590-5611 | 0.9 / 5.65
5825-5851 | 0.1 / 5.95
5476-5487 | -0.3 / 6.02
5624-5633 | -0.7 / 6.38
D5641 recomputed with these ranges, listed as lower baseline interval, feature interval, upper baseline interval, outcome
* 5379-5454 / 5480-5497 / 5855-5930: -1.3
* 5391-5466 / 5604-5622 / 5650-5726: 1.5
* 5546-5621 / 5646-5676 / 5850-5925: -1.4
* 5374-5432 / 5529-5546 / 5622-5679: -0.7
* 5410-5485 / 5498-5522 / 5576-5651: -0.4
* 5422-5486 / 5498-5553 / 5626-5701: 0.9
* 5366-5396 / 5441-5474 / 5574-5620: -4.8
